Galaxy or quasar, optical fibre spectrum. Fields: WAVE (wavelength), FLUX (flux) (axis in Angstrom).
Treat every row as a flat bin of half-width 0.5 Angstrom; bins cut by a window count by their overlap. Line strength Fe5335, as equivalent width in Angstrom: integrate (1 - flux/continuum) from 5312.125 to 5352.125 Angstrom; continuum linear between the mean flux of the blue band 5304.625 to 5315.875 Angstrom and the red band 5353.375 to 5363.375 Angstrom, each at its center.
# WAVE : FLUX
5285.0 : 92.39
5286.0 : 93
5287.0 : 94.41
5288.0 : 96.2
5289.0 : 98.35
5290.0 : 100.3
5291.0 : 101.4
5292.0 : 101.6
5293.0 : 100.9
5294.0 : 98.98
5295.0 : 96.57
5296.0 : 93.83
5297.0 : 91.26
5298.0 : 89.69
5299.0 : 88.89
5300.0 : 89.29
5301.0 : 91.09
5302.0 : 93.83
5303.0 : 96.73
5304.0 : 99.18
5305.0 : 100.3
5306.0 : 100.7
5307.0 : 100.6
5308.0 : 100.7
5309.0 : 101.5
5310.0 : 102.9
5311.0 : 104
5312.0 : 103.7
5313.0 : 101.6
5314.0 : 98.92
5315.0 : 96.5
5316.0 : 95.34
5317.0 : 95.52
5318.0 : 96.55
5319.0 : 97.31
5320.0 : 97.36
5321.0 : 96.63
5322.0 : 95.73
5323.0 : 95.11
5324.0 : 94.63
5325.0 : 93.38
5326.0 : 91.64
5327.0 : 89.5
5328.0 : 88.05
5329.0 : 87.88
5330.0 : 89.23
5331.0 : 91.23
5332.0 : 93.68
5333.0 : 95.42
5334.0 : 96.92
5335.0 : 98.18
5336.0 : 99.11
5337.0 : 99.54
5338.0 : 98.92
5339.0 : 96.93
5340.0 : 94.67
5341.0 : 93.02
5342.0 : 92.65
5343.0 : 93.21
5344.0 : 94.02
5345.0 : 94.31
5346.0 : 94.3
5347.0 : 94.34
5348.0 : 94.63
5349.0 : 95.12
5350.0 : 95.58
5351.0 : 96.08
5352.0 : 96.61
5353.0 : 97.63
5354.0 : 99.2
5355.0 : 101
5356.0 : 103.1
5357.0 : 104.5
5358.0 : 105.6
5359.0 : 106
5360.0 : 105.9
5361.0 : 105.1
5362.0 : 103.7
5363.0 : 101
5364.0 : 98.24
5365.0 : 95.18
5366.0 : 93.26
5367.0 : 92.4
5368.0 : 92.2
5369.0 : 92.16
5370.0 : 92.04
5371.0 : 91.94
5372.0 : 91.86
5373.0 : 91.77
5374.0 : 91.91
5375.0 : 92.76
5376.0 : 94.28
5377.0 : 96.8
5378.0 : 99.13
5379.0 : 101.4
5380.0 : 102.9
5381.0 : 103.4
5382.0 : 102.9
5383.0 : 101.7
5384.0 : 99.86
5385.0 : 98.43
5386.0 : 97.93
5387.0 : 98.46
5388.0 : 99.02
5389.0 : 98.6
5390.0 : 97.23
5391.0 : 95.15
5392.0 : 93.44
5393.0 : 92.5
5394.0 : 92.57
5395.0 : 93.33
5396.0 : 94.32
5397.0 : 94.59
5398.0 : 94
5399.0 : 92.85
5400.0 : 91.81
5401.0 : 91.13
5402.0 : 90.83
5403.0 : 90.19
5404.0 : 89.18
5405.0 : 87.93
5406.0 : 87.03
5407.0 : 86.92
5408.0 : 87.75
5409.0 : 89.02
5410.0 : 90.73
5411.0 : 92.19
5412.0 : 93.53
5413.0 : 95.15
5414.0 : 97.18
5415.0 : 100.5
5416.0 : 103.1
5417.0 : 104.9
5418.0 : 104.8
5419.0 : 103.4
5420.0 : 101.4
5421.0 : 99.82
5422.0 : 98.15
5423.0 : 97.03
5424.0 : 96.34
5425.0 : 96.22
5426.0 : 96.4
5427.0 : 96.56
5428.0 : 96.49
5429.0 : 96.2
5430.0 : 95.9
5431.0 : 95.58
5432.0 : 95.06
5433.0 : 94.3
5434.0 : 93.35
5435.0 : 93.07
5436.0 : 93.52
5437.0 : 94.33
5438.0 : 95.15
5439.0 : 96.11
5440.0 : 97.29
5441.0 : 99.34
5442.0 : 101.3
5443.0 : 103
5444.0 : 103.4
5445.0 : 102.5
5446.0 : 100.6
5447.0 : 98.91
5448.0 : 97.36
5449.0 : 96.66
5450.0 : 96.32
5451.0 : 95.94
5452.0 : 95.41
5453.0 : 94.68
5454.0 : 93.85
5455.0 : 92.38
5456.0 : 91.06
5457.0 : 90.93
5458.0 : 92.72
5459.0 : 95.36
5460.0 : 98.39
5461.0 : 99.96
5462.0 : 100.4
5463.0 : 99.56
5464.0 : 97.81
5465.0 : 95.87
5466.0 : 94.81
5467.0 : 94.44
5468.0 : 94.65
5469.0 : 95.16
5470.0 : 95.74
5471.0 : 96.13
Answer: 2.7 Angstrom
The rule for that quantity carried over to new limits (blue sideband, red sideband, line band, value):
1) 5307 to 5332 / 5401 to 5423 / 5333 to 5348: 0.0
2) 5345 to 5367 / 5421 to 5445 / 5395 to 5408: 0.9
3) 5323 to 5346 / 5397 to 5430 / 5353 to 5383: -1.3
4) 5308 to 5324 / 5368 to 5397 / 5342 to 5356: 0.2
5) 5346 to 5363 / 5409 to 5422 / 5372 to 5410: 1.7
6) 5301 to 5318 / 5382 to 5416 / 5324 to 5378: 0.5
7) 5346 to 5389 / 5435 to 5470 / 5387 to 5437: 1.2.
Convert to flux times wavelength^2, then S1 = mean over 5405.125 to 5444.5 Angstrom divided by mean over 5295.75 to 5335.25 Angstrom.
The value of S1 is 1.05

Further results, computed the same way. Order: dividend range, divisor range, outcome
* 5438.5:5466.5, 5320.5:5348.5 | 1.08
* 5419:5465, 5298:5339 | 1.06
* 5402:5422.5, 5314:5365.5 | 1.01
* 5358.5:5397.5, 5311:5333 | 1.04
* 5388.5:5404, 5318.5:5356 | 1.00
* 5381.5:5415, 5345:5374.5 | 0.98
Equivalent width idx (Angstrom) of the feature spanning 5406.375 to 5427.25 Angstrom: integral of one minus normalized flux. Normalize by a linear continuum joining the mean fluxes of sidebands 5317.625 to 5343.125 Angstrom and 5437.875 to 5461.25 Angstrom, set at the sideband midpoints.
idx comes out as -0.07 Angstrom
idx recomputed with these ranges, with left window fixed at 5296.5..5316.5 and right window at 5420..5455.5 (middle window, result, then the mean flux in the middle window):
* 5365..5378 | 0.53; 93.1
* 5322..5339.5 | 0.56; 94.1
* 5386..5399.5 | 0.26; 95.2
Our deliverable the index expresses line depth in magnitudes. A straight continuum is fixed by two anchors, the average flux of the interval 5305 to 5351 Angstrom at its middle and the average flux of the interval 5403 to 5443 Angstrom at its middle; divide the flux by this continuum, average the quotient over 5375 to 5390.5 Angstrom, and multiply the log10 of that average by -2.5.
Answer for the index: -0.038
